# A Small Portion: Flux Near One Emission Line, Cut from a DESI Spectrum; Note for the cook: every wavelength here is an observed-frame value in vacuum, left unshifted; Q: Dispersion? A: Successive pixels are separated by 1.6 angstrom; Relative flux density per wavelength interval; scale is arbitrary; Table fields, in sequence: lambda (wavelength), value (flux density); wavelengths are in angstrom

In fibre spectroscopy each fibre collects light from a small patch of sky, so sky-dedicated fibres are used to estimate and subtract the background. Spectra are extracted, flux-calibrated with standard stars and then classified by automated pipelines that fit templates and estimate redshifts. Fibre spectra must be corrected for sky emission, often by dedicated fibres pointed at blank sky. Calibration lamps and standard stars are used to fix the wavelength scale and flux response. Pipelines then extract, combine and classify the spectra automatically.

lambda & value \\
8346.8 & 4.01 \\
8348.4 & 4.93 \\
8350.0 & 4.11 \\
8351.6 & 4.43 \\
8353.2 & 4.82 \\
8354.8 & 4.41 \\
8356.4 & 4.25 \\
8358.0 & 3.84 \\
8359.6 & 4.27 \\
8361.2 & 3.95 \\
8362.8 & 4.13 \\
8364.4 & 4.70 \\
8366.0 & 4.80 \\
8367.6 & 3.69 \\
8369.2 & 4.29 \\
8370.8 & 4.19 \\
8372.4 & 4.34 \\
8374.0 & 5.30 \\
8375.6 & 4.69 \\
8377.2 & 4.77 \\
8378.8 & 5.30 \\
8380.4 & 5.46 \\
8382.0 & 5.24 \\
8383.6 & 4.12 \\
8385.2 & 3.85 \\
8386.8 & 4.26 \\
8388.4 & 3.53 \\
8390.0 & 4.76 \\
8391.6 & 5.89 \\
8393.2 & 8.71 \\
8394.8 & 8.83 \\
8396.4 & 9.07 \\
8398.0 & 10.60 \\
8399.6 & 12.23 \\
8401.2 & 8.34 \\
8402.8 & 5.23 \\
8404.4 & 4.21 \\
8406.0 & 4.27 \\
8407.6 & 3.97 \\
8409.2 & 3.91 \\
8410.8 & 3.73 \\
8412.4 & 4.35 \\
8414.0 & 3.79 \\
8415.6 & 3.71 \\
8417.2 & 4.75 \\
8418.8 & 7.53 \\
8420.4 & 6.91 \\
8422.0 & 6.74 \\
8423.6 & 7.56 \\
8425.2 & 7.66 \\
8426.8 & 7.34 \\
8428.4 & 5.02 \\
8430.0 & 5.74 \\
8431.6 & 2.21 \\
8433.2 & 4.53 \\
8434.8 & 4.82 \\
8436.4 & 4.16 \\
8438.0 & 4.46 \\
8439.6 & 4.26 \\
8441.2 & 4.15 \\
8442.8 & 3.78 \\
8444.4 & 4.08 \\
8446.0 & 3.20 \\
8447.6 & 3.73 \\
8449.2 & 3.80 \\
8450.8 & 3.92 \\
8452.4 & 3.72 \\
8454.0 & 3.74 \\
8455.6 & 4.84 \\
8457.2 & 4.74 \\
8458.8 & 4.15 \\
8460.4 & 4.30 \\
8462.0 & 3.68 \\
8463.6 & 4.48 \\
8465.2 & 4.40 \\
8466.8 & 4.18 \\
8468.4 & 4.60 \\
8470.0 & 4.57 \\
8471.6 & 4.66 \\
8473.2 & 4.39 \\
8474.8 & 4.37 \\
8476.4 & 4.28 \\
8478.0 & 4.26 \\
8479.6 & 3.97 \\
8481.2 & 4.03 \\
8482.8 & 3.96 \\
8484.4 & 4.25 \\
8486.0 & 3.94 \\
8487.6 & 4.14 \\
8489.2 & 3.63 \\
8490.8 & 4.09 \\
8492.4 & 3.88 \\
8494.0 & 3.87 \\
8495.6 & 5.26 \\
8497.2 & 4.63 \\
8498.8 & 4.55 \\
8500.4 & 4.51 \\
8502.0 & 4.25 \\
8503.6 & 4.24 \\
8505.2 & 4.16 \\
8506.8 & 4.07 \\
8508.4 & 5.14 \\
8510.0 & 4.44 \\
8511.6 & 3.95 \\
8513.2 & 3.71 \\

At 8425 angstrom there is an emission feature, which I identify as [N II] 6583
